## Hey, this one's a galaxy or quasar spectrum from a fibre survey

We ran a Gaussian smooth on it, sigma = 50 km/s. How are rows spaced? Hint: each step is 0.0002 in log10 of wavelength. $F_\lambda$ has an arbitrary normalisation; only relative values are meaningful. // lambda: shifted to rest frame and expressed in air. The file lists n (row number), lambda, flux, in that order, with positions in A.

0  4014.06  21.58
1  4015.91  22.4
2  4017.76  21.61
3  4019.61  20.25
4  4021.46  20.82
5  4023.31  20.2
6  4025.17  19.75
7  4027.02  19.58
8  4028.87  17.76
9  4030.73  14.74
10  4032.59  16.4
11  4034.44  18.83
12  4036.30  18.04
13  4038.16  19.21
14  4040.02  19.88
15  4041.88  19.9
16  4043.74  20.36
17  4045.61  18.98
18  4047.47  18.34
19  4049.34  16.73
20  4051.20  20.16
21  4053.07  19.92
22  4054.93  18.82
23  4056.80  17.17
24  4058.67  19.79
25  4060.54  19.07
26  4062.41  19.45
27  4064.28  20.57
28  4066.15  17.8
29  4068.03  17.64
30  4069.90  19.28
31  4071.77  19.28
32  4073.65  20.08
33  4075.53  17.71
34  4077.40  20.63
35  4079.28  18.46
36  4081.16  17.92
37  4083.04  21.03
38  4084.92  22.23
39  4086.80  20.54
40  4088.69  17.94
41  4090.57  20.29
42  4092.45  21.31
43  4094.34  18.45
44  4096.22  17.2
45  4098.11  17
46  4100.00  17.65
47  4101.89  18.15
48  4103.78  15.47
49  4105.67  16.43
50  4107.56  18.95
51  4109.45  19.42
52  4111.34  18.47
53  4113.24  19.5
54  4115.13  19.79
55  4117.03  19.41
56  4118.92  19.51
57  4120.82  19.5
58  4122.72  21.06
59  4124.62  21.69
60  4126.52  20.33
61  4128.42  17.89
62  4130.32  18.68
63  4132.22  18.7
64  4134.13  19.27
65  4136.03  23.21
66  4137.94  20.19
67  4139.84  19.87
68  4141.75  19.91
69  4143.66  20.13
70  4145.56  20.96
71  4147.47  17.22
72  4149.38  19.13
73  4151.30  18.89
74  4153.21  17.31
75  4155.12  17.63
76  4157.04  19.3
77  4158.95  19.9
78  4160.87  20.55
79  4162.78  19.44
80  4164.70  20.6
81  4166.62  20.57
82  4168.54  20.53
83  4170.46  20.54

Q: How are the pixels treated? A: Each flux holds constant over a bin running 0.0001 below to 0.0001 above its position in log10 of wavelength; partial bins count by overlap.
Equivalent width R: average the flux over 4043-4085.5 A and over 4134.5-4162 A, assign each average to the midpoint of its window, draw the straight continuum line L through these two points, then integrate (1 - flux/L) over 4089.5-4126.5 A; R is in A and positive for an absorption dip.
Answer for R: 0.8 A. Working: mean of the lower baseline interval 19.2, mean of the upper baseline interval 19.6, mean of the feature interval 18.9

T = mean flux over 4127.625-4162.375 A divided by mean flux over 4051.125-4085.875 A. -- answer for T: 1.00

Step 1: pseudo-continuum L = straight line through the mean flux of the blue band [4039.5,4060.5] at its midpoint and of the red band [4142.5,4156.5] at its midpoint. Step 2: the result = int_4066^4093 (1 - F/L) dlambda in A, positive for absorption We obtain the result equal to -0.7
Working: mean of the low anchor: 19.1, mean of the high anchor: 18.8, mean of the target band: 19.5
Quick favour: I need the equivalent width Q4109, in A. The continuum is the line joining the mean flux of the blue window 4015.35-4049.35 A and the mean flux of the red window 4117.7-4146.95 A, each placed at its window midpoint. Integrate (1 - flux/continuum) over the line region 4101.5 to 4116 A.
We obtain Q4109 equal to 1.1 A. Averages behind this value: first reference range 19.2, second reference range 20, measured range 18.3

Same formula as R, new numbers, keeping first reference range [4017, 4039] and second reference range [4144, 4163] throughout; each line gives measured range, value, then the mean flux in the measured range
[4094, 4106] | 1.2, 17.2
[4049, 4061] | 0.0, 18.9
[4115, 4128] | -0.7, 20.1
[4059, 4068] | -0.1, 19.1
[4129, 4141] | -0.6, 19.9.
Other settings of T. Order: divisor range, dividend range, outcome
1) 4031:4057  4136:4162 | 1.04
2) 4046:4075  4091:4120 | 0.98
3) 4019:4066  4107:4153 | 1.03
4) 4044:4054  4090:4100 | 0.99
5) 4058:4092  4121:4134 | 1.01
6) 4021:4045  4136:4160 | 1.03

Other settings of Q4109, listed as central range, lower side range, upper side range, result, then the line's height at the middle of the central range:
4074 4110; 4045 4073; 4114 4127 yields 1.42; 19.6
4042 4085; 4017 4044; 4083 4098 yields 0.58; 19.4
